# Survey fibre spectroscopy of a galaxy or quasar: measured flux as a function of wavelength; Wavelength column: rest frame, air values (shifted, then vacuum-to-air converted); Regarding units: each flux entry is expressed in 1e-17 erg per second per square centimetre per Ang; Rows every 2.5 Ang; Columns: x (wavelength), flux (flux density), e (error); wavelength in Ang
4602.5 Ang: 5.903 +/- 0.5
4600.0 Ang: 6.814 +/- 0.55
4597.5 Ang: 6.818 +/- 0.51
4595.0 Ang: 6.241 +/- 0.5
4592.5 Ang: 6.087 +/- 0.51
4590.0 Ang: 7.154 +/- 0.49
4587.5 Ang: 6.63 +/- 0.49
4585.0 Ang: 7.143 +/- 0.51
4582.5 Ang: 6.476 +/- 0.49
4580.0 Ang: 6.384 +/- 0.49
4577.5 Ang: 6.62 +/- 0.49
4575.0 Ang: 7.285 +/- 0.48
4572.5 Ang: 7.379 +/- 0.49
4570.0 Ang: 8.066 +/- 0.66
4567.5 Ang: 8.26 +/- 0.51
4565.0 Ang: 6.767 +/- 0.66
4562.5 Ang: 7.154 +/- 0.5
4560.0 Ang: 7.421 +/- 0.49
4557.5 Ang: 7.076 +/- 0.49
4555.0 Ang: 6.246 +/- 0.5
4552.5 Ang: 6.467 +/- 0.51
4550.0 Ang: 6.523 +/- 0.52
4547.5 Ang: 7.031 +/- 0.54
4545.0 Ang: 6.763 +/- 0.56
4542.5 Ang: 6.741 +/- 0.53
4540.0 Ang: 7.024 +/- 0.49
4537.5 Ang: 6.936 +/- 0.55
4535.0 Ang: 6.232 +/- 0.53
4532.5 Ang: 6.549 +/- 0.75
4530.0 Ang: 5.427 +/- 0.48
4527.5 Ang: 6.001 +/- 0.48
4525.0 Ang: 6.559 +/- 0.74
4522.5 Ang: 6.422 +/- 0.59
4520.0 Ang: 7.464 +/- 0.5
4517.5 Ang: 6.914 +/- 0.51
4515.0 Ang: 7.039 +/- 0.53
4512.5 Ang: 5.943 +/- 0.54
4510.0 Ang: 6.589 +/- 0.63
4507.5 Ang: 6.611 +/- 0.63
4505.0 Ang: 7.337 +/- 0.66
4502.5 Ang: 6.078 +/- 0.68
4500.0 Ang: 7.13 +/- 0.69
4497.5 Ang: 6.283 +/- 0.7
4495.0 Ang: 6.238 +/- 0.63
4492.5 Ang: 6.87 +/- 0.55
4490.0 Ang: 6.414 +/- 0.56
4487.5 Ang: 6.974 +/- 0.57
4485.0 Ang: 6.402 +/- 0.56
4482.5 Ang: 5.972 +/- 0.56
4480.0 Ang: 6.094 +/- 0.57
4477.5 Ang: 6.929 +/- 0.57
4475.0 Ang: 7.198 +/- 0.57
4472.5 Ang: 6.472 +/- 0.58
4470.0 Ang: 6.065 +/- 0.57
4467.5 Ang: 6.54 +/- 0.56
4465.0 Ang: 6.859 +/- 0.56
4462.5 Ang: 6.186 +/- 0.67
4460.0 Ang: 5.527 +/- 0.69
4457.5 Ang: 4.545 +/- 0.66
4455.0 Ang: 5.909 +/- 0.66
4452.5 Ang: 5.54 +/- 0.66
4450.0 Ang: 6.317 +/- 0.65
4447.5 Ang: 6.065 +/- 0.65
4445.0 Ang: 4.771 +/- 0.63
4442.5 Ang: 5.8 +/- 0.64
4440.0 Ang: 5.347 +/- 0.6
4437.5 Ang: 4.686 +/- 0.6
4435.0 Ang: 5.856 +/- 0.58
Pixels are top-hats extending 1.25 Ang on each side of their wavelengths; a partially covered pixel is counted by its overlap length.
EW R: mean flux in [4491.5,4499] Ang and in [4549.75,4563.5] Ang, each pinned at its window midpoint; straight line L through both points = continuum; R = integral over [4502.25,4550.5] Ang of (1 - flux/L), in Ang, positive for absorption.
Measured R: 0.2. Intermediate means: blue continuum 6.47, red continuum 6.83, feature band 6.62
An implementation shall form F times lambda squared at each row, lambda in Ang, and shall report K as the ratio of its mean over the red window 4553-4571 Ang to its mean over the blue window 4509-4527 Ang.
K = 1.1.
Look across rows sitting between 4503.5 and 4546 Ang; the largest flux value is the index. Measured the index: 7.464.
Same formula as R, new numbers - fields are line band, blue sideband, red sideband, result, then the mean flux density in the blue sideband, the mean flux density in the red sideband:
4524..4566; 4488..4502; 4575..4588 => 0.1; 6.58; 6.71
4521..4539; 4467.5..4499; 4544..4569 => 1.3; 6.5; 6.98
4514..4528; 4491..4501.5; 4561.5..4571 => 0.4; 6.61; 7.56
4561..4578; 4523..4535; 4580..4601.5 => -2.4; 6.16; 6.64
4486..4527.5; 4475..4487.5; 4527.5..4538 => -2.0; 6.5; 6.21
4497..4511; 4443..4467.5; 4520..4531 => -1.3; 5.79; 6.27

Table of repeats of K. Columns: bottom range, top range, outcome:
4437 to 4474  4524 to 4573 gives 1.22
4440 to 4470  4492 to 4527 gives 1.17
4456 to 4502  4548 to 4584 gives 1.14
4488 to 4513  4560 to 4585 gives 1.12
